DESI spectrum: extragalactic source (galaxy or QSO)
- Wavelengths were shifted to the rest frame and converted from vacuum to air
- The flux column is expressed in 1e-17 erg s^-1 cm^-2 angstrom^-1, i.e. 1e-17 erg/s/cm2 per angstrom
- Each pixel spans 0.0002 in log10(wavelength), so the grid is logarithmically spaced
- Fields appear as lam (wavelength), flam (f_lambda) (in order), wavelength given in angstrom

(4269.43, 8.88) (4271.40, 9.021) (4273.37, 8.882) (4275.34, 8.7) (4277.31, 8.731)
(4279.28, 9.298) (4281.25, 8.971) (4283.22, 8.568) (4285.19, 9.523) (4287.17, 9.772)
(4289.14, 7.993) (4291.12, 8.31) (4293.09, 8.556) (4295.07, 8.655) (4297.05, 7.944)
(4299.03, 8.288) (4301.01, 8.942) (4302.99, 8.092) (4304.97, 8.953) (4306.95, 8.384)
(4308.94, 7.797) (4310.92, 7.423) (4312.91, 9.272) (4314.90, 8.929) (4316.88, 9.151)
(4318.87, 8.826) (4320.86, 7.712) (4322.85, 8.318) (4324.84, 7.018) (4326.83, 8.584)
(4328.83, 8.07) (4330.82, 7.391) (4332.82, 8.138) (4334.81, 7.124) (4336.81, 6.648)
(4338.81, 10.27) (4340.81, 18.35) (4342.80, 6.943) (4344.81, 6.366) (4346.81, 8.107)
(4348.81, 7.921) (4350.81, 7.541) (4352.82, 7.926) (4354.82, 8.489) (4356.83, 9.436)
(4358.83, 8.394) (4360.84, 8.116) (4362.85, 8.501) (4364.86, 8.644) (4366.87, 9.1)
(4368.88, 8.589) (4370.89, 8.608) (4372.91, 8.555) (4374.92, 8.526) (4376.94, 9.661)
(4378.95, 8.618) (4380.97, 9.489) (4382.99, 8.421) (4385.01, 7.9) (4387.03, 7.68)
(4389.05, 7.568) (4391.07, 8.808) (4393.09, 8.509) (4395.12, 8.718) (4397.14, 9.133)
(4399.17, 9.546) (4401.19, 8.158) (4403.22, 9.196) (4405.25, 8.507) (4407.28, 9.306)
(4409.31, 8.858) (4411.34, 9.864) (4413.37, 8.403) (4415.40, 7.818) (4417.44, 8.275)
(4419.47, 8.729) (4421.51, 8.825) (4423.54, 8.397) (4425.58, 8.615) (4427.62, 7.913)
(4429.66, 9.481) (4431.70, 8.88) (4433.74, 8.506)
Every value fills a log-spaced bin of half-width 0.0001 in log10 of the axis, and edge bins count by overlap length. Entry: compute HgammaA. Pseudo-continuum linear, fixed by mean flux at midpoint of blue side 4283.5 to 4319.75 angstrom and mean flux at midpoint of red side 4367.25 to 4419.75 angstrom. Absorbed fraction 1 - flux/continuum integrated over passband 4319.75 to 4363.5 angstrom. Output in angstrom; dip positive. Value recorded 1.0 angstrom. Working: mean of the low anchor 8.6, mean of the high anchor 8.68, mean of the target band 8.43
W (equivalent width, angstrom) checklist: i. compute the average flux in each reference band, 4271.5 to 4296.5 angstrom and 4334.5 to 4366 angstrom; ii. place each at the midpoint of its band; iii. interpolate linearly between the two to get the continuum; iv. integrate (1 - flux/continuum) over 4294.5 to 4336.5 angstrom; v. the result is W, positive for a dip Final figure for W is 2.7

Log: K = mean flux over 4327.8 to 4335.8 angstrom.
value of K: 7.68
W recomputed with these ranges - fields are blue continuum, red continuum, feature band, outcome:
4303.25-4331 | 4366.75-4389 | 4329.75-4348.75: -0.8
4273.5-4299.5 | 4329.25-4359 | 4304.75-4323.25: 0.4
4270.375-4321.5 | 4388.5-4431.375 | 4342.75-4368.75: 1.5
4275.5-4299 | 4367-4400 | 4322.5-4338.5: 1.7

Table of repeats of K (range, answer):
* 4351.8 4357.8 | 8.6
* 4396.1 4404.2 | 9.01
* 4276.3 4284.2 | 8.89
